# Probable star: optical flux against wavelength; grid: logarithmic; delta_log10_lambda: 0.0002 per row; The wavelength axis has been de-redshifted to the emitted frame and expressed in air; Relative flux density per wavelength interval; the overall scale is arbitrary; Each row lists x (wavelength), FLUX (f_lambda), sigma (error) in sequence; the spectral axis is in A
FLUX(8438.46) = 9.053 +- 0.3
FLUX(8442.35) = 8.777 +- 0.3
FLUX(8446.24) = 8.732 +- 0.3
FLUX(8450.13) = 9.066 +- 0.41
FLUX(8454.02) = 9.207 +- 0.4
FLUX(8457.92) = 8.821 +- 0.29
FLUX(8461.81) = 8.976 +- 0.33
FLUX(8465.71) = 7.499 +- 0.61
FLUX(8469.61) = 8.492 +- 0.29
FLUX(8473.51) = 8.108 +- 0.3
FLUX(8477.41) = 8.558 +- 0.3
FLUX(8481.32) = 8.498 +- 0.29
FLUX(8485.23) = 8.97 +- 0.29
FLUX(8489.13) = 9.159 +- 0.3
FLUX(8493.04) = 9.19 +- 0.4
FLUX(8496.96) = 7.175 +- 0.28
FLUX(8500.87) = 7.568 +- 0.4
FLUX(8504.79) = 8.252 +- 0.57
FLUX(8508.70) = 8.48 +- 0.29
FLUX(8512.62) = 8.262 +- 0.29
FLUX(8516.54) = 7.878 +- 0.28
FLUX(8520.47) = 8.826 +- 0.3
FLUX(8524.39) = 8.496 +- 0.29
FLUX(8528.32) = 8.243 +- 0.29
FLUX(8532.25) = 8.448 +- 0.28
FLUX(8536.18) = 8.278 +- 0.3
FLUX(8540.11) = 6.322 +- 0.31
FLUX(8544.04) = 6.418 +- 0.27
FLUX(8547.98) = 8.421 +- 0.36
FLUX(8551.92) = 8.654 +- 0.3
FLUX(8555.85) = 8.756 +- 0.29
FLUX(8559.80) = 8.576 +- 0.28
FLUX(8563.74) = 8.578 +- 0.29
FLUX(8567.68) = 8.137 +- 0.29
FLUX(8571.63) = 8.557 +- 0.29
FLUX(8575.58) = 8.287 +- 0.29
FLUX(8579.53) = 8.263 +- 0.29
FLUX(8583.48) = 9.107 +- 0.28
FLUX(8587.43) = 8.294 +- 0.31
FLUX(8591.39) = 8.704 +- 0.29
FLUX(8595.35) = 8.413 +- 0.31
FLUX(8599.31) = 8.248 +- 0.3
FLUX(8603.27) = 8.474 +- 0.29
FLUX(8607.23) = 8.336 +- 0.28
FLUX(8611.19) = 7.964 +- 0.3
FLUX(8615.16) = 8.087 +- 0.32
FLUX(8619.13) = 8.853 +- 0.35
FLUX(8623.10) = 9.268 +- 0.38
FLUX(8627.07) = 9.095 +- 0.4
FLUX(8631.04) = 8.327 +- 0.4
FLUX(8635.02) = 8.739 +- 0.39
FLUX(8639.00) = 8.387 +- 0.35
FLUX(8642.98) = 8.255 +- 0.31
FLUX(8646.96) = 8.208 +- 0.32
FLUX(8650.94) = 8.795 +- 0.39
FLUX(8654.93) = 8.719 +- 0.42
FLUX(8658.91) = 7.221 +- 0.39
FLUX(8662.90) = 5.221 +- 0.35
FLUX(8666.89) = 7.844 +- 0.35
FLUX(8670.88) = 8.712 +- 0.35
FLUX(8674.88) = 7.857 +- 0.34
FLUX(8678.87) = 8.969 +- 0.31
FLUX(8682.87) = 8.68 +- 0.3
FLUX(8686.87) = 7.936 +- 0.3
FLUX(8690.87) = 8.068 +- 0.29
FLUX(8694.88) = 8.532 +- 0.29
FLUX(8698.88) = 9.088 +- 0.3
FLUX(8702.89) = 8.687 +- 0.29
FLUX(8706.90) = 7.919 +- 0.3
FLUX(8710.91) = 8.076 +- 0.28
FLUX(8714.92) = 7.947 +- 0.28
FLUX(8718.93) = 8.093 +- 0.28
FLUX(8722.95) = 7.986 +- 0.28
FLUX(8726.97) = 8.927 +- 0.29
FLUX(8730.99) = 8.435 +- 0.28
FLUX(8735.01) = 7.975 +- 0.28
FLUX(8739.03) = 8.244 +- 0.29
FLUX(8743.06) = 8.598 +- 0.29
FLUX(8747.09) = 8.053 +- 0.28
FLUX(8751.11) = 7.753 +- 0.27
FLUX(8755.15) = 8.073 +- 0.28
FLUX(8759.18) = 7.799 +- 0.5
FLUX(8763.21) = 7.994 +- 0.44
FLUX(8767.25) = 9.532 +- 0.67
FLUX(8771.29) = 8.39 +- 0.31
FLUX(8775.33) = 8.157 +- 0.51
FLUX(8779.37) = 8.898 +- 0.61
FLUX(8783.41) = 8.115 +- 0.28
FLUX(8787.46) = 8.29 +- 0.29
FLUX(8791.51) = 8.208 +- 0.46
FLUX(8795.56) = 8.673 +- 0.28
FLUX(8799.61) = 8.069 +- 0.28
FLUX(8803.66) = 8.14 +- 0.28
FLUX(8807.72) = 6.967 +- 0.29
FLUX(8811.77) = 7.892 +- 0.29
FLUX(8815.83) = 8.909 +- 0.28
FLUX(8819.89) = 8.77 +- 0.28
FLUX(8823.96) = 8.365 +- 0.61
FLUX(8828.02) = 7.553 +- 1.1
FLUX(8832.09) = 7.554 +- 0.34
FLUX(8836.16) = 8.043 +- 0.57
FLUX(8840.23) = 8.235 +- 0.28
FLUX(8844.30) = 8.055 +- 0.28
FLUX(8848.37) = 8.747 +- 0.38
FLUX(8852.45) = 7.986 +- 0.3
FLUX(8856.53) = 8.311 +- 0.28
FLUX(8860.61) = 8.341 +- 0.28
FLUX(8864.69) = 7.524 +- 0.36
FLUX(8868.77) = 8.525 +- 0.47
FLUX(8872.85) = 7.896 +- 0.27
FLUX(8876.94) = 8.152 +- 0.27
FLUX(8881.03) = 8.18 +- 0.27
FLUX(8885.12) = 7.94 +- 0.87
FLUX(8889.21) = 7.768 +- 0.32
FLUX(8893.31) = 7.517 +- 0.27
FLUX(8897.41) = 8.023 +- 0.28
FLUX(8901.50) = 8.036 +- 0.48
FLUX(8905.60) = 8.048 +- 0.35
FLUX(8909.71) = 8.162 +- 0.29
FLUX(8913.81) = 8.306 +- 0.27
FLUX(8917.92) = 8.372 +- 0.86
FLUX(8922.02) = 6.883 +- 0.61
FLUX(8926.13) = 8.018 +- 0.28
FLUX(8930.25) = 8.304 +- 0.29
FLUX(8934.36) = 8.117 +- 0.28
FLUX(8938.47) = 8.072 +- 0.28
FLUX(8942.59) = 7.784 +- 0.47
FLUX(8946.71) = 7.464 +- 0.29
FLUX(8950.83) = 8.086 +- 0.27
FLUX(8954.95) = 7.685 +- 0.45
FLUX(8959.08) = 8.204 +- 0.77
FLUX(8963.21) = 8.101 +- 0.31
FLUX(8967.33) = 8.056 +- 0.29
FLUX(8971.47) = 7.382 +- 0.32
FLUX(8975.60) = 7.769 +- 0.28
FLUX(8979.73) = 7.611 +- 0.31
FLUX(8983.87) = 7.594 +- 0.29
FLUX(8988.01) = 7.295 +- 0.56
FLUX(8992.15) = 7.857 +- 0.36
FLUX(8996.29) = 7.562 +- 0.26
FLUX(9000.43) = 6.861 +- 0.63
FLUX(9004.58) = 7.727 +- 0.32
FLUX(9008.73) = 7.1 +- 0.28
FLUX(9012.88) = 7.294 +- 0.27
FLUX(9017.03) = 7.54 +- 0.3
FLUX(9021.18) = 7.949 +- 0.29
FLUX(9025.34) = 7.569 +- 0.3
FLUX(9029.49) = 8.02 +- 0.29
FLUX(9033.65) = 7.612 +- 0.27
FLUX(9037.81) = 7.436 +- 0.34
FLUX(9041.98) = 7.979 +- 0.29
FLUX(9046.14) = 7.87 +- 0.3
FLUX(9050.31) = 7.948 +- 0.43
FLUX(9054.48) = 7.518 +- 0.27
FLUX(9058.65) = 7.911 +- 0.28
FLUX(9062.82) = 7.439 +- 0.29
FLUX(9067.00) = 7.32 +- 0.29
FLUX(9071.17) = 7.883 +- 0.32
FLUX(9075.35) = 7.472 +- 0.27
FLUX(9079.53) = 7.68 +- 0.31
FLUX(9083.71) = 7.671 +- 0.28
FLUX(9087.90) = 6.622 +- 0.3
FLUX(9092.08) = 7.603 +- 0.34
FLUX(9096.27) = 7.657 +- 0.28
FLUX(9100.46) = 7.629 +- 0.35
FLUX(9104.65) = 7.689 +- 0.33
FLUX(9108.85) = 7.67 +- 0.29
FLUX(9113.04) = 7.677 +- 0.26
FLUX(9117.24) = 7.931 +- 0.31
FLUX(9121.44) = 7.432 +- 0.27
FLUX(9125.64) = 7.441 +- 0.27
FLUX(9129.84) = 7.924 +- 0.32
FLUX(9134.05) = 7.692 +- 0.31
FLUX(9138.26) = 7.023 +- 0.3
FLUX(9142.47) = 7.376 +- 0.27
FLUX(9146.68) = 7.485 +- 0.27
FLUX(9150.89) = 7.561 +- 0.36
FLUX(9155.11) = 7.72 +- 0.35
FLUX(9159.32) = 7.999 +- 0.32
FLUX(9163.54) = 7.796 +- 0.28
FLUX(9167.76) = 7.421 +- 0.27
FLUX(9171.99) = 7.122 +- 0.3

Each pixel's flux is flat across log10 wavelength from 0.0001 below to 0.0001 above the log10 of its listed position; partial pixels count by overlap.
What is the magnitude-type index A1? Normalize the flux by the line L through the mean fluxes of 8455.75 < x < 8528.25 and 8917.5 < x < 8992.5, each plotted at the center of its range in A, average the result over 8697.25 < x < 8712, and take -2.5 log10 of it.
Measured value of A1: -0.04 mag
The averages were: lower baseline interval 8.4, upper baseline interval 7.81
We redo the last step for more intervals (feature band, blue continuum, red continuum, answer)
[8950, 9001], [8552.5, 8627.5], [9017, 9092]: 0.011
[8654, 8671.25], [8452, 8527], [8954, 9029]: 0.111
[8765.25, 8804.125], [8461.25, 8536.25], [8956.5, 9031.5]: -0.068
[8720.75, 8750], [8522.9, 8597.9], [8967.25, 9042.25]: -0.042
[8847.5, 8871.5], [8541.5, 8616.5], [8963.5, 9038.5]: -0.051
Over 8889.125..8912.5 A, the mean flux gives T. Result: 7.95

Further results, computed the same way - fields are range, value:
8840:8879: 8.18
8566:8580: 8.32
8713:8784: 8.28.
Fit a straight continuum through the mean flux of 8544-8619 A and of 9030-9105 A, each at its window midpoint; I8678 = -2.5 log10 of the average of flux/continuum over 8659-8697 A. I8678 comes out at 0.04 mag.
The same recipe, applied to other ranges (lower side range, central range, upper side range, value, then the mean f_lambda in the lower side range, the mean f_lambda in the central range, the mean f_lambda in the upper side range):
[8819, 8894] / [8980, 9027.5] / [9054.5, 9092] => 0.03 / 8.08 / 7.49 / 7.51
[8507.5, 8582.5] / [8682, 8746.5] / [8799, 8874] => -0.02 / 8.21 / 8.31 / 8.1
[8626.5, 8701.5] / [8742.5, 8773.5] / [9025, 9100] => -0.02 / 8.23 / 8.26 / 7.62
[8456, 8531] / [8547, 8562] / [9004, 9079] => -0.04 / 8.39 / 8.61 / 7.64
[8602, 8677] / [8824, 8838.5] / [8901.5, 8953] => 0.03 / 8.23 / 7.82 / 7.97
